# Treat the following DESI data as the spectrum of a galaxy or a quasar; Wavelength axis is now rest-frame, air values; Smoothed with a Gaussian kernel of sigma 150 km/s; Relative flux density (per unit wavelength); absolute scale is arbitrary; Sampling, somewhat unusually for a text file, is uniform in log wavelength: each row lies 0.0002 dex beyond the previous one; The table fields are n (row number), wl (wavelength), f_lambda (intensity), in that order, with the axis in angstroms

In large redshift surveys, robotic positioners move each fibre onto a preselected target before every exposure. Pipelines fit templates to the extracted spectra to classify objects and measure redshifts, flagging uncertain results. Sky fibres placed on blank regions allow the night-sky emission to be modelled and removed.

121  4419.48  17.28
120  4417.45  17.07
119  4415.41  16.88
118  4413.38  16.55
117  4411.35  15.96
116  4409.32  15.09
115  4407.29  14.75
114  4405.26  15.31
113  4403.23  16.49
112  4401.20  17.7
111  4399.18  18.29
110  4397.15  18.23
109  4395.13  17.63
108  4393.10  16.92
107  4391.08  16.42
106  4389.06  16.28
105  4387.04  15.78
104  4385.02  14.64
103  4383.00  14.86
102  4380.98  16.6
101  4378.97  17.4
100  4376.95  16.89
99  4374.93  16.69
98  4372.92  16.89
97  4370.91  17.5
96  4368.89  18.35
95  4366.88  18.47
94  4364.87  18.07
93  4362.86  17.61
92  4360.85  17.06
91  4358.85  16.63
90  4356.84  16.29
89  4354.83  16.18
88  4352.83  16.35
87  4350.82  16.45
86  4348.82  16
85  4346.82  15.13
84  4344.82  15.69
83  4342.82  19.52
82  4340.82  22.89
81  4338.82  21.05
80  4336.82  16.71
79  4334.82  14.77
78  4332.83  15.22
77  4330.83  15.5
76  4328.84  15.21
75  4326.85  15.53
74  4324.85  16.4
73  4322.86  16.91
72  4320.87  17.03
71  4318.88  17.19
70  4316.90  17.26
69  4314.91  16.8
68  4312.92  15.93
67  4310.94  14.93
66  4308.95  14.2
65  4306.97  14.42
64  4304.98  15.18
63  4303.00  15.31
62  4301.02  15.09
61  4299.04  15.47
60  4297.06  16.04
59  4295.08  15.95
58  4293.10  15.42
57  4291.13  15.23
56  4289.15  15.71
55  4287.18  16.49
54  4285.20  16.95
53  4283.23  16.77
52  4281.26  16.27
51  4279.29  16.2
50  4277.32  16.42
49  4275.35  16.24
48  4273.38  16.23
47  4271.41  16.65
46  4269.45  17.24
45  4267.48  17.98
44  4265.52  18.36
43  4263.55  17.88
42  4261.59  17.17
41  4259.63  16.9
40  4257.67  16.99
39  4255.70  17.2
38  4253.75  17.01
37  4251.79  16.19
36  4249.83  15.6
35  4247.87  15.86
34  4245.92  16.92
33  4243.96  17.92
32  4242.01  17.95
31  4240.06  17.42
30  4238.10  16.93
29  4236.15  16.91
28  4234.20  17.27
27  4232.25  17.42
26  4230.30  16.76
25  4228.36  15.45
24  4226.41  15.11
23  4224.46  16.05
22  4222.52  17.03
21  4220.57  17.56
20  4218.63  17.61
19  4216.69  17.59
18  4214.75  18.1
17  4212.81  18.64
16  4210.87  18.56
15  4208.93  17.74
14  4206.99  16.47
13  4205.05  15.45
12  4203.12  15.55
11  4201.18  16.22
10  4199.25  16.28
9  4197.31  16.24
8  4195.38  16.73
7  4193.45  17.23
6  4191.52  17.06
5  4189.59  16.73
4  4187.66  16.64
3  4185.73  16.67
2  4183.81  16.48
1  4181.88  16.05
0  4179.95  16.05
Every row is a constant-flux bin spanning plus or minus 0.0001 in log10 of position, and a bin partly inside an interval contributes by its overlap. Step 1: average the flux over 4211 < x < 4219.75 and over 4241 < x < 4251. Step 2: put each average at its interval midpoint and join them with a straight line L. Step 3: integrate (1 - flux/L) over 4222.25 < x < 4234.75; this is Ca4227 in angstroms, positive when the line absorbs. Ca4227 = 0.8 angstroms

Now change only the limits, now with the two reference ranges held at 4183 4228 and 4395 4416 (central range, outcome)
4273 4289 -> 0.3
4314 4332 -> 0.3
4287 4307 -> 1.5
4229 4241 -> -0.2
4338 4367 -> -1.5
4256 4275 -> -0.5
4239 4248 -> -0.3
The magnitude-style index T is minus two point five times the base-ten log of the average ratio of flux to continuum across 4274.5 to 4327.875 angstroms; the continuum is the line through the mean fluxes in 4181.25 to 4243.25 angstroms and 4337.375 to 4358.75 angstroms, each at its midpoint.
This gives 0.09 mag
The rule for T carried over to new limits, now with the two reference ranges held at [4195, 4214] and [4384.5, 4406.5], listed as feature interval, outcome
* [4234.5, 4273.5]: -0.02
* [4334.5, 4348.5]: -0.08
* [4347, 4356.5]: 0.04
